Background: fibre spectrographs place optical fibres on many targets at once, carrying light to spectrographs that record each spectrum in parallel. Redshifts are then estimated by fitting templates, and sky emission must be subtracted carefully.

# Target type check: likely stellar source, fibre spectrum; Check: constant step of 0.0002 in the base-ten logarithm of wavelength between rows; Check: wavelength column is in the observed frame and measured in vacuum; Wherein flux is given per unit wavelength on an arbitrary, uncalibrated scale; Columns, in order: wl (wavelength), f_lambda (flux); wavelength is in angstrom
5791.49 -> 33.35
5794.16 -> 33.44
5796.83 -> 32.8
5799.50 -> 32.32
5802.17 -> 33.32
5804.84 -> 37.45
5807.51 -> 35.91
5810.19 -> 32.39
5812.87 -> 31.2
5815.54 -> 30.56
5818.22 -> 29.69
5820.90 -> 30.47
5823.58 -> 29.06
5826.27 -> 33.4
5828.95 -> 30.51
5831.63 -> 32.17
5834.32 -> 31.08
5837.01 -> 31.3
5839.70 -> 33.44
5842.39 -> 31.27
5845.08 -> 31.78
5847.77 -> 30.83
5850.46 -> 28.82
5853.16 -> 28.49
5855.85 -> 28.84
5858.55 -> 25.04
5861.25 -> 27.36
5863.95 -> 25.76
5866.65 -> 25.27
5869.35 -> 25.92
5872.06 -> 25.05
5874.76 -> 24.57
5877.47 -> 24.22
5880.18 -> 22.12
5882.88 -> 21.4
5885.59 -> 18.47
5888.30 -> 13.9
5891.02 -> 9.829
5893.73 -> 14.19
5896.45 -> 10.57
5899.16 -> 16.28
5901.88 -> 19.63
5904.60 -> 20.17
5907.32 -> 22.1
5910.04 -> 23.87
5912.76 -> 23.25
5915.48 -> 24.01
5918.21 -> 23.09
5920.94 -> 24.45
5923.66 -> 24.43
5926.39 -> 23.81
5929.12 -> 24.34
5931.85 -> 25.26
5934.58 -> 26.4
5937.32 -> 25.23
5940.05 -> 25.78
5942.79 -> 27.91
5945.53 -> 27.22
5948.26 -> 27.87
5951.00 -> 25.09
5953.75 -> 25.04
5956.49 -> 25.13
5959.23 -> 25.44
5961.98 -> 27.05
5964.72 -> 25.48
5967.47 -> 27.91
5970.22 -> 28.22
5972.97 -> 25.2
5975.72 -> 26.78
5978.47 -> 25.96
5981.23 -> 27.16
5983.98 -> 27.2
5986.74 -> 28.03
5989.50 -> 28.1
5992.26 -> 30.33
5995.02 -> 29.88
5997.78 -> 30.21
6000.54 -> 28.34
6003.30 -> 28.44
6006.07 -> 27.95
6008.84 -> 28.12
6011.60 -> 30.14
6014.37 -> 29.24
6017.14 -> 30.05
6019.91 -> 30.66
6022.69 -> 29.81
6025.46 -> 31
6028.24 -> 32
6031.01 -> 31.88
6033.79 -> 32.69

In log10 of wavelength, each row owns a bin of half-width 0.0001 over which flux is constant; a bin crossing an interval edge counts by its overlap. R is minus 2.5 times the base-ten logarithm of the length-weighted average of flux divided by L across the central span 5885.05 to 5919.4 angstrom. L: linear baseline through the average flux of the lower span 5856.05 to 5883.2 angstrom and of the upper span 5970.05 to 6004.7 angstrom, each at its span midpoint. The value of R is 0.37 mag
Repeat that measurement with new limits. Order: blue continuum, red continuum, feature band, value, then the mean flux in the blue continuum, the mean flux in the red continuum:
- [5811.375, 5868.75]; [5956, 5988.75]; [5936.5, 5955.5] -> 0.040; 29.8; 26.7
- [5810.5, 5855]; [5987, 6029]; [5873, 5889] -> 0.397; 30.9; 29.5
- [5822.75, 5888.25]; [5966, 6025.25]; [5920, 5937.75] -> 0.130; 27.5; 28.5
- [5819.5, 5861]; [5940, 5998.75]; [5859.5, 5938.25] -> 0.300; 30.3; 27.1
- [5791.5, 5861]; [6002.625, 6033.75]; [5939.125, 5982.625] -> 0.153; 31.4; 30.1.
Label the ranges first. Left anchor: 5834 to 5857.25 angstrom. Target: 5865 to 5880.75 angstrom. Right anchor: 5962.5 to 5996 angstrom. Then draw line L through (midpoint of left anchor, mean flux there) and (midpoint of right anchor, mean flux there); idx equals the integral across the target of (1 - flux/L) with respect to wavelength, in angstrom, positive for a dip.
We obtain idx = 2.8 angstrom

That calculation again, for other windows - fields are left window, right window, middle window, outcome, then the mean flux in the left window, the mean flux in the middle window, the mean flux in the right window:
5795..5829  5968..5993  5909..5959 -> 6.2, 32.3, 25.1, 27.4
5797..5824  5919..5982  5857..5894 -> 9.5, 32.4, 21.9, 25.9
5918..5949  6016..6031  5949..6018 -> 2.1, 25.5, 27.6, 30.8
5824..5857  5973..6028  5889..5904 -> 7.8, 31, 14.4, 28.8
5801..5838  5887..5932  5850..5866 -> -0.2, 32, 27.2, 20.1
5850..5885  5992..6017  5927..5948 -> 1.0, 25.4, 26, 29.2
